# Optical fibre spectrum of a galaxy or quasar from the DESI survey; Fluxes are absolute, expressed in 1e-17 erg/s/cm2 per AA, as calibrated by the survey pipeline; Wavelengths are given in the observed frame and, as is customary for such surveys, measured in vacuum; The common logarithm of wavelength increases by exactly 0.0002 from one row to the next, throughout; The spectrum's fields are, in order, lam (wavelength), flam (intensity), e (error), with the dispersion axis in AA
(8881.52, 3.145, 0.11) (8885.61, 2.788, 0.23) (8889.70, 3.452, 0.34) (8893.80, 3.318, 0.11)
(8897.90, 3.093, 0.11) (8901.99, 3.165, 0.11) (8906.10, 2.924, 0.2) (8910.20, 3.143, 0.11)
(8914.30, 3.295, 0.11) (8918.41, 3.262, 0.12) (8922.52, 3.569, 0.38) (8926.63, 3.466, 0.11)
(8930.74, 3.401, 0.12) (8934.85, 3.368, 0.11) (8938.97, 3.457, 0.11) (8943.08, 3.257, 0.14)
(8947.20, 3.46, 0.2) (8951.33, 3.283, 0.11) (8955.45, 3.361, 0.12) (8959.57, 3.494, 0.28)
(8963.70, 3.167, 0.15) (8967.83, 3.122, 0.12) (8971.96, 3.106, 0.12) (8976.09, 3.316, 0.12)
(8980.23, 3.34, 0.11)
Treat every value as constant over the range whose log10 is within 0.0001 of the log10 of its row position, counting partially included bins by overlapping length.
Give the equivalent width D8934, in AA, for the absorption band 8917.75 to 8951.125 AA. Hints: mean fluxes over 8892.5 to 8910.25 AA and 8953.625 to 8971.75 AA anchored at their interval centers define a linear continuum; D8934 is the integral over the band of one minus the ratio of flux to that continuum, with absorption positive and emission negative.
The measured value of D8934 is -2.1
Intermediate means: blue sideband 3.12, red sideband 3.27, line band 3.4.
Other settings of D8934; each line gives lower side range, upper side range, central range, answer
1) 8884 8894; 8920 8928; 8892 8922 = 1.4 AA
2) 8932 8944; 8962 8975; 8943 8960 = -0.5 AA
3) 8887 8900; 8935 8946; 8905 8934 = 0.1 AA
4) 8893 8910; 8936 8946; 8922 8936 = -0.7 AA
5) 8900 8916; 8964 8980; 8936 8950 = -1.0 AA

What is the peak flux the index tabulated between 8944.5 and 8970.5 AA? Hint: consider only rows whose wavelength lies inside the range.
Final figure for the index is 3.494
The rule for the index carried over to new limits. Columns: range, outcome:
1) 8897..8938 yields 3.569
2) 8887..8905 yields 3.452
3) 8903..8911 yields 3.143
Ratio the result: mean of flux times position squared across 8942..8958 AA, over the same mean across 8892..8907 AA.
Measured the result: 1.08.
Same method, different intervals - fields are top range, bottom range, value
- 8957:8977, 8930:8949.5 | 0.96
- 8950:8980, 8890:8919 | 1.04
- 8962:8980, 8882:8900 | 1.03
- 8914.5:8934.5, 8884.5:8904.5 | 1.08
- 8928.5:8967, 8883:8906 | 1.08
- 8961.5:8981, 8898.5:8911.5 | 1.06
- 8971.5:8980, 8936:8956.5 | 0.98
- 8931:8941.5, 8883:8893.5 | 1.09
